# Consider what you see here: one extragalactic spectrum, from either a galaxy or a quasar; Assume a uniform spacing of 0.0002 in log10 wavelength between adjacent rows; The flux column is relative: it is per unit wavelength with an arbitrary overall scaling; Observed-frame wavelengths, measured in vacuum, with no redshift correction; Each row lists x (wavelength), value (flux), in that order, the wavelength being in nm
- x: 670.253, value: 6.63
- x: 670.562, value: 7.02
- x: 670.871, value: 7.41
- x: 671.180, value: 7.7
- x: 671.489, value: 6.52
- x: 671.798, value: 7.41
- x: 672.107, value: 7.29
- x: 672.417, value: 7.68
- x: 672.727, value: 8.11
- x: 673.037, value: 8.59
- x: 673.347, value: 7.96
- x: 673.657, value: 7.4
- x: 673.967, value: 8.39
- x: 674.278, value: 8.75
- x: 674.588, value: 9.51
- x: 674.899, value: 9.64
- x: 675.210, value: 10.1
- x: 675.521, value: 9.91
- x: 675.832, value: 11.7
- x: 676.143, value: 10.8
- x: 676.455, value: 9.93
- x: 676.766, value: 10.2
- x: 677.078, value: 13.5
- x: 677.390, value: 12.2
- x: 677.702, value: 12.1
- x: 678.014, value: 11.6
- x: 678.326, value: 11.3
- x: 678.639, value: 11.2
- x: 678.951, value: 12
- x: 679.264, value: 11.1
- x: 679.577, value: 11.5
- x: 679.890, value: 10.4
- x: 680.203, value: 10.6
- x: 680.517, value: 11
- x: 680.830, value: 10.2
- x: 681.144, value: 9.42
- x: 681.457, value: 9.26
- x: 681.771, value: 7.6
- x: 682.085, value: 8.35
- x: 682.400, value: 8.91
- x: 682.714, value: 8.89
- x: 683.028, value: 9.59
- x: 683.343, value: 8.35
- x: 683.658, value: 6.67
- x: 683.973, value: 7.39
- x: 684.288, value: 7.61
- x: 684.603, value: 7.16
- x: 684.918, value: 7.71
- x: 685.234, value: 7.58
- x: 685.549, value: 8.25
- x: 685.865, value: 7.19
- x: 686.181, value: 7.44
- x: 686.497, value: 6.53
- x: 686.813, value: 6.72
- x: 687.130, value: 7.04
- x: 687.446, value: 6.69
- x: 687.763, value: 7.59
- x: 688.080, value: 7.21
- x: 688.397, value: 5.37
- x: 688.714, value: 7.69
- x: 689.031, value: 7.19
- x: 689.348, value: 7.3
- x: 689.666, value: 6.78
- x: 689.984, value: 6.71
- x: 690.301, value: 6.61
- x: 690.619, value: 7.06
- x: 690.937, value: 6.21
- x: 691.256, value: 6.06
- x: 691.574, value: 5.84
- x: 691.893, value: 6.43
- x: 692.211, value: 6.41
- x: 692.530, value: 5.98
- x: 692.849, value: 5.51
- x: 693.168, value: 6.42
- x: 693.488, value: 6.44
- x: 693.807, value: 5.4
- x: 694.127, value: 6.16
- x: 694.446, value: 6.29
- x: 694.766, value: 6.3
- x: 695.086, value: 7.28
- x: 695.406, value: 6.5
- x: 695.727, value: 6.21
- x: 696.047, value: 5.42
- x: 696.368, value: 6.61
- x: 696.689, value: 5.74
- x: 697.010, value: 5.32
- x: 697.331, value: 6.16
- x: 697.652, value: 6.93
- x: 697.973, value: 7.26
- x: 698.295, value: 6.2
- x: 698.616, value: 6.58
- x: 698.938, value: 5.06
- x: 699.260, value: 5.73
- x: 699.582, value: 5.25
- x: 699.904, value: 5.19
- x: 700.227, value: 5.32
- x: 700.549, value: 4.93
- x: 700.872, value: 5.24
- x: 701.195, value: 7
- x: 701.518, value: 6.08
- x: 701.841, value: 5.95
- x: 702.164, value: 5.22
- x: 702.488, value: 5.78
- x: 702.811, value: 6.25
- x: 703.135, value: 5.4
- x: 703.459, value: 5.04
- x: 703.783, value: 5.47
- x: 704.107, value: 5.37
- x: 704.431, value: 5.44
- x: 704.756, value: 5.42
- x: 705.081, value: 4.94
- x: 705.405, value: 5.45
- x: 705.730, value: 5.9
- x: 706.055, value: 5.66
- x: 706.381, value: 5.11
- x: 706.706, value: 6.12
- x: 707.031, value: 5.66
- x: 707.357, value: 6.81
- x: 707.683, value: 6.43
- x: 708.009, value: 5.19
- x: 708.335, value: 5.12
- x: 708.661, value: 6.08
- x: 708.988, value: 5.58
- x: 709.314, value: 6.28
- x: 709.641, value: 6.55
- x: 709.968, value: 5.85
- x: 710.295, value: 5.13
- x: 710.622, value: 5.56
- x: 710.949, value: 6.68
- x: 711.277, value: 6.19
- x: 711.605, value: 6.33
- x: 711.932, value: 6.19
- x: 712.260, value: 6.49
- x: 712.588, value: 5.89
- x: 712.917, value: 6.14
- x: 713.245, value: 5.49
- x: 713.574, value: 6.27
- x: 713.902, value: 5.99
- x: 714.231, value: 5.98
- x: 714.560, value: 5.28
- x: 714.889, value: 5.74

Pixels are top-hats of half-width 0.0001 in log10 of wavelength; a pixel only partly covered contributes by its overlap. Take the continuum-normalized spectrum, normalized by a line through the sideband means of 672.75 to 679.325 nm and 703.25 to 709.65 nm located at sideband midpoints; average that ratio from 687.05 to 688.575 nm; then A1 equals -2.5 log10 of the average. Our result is 0.248 mag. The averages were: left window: 10.3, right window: 5.66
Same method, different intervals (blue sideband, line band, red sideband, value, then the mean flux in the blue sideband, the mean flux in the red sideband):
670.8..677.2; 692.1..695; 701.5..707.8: 0.12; 8.98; 5.66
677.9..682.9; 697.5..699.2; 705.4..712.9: 0.18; 10.2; 5.94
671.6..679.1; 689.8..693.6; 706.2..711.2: 0.25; 9.87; 5.88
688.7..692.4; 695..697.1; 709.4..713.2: 0.06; 6.65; 6.08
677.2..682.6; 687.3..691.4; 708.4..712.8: 0.32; 10.5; 6.04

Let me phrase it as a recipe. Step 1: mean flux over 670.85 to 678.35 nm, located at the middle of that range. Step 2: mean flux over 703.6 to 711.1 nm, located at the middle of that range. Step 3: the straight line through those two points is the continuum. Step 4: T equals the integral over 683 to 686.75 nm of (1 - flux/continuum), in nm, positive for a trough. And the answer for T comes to 0.34 nm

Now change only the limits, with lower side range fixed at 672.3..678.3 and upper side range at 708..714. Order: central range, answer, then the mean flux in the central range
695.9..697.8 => 0.38 nm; 6.03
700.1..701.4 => 0.27 nm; 5.65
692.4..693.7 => 0.31 nm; 6.06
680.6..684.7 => 0.30 nm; 8.48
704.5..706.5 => 0.35 nm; 5.42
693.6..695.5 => 0.36 nm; 6.32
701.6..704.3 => 0.51 nm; 5.57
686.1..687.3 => 0.25 nm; 6.9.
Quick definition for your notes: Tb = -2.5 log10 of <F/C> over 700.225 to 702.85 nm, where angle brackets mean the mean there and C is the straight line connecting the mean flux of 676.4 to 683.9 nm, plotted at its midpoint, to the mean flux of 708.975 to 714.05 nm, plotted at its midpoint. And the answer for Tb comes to 0.27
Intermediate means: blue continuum 10.2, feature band 5.76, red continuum 6.05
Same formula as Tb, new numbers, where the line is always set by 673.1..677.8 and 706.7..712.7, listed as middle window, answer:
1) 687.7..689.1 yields 0.223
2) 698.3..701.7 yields 0.254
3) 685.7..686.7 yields 0.242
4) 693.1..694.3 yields 0.286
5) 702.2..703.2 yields 0.184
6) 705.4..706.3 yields 0.146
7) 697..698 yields 0.153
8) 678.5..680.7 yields -0.159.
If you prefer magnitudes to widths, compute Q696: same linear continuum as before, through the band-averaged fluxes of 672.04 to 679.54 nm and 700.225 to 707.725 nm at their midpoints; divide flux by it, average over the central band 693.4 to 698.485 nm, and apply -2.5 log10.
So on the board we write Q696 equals 0.11 mag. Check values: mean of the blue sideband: 10.1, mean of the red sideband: 5.66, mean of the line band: 6.26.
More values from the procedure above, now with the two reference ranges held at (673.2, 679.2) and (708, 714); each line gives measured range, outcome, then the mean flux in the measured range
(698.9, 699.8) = 0.36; 5.38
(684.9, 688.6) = 0.27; 7.09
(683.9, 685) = 0.25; 7.46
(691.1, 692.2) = 0.34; 6.15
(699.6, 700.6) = 0.38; 5.19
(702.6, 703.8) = 0.25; 5.56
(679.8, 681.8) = 0.00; 9.9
